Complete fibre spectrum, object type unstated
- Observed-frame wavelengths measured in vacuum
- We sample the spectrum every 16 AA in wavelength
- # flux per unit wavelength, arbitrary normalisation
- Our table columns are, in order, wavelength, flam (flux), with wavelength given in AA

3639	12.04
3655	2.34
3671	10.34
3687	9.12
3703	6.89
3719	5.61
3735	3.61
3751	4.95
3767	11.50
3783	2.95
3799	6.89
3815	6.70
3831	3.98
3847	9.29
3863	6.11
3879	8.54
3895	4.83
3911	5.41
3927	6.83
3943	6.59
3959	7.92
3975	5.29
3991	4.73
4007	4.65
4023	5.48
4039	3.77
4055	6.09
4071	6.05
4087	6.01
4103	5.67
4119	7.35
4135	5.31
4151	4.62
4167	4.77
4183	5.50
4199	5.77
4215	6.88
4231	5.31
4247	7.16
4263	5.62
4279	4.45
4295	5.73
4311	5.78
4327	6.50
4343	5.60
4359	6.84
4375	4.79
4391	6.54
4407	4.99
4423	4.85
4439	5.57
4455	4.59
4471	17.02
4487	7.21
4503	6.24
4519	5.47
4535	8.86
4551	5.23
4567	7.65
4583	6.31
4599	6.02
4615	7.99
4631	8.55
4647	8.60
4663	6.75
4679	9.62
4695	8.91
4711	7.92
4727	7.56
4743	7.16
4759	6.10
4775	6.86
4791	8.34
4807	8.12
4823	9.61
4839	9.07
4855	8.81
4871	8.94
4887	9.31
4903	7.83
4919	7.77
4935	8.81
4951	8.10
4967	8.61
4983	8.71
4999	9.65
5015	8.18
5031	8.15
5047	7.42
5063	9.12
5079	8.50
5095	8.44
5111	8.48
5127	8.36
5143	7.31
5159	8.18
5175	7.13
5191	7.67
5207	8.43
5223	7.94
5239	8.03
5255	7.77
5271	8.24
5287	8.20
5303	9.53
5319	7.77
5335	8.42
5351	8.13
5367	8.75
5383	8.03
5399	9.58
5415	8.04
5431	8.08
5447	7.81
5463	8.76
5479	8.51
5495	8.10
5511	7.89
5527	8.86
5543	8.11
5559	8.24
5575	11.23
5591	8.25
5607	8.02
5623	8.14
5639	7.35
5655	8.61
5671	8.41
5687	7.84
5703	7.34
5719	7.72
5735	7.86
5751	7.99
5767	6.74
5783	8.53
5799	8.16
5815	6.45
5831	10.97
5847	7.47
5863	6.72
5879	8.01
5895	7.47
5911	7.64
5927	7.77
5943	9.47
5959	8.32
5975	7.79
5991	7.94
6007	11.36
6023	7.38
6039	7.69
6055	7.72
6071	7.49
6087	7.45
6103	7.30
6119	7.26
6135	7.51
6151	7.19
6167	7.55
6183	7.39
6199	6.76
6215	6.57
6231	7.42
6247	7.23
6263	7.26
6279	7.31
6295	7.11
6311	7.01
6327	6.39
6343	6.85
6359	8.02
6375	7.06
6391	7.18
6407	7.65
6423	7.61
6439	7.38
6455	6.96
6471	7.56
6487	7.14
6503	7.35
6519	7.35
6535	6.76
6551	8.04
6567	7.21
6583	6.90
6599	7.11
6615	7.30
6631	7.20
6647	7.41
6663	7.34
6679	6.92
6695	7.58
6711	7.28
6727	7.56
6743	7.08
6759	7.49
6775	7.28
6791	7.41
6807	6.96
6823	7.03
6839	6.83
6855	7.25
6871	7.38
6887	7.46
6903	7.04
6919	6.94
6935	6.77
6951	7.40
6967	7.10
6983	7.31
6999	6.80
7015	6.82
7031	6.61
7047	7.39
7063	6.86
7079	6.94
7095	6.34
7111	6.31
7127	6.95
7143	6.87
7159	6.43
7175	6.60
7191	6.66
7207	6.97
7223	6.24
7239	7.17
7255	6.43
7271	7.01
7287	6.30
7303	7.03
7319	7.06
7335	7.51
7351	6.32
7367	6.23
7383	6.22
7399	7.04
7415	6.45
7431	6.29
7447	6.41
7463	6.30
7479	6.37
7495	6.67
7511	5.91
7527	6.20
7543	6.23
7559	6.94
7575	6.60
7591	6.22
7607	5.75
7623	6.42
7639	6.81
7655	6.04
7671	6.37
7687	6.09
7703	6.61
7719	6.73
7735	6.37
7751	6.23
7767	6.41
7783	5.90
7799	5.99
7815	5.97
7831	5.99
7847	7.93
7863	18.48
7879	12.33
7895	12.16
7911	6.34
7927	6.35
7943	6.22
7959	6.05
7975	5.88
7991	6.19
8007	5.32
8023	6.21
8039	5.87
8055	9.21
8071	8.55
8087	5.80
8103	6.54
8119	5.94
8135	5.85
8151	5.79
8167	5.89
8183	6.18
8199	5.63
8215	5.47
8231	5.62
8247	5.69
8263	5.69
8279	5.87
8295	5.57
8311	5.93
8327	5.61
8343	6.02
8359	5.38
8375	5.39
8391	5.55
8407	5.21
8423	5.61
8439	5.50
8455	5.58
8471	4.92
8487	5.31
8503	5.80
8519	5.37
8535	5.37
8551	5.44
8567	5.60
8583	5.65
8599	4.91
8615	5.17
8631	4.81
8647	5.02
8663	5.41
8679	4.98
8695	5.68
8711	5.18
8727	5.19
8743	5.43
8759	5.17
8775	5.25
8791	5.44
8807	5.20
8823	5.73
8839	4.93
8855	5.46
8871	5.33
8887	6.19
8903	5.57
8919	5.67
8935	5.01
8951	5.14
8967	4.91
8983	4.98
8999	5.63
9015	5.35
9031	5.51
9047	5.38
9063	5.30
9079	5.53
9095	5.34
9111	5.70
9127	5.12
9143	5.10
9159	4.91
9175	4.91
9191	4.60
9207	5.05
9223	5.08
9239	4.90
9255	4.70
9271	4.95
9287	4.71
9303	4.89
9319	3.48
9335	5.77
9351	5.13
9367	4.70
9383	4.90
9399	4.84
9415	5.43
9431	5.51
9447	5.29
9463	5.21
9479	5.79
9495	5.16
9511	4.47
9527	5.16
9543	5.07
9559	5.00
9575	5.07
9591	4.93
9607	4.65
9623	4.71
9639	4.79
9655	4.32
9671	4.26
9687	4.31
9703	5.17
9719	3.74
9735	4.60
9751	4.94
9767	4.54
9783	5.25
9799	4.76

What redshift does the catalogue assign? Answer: 0.199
